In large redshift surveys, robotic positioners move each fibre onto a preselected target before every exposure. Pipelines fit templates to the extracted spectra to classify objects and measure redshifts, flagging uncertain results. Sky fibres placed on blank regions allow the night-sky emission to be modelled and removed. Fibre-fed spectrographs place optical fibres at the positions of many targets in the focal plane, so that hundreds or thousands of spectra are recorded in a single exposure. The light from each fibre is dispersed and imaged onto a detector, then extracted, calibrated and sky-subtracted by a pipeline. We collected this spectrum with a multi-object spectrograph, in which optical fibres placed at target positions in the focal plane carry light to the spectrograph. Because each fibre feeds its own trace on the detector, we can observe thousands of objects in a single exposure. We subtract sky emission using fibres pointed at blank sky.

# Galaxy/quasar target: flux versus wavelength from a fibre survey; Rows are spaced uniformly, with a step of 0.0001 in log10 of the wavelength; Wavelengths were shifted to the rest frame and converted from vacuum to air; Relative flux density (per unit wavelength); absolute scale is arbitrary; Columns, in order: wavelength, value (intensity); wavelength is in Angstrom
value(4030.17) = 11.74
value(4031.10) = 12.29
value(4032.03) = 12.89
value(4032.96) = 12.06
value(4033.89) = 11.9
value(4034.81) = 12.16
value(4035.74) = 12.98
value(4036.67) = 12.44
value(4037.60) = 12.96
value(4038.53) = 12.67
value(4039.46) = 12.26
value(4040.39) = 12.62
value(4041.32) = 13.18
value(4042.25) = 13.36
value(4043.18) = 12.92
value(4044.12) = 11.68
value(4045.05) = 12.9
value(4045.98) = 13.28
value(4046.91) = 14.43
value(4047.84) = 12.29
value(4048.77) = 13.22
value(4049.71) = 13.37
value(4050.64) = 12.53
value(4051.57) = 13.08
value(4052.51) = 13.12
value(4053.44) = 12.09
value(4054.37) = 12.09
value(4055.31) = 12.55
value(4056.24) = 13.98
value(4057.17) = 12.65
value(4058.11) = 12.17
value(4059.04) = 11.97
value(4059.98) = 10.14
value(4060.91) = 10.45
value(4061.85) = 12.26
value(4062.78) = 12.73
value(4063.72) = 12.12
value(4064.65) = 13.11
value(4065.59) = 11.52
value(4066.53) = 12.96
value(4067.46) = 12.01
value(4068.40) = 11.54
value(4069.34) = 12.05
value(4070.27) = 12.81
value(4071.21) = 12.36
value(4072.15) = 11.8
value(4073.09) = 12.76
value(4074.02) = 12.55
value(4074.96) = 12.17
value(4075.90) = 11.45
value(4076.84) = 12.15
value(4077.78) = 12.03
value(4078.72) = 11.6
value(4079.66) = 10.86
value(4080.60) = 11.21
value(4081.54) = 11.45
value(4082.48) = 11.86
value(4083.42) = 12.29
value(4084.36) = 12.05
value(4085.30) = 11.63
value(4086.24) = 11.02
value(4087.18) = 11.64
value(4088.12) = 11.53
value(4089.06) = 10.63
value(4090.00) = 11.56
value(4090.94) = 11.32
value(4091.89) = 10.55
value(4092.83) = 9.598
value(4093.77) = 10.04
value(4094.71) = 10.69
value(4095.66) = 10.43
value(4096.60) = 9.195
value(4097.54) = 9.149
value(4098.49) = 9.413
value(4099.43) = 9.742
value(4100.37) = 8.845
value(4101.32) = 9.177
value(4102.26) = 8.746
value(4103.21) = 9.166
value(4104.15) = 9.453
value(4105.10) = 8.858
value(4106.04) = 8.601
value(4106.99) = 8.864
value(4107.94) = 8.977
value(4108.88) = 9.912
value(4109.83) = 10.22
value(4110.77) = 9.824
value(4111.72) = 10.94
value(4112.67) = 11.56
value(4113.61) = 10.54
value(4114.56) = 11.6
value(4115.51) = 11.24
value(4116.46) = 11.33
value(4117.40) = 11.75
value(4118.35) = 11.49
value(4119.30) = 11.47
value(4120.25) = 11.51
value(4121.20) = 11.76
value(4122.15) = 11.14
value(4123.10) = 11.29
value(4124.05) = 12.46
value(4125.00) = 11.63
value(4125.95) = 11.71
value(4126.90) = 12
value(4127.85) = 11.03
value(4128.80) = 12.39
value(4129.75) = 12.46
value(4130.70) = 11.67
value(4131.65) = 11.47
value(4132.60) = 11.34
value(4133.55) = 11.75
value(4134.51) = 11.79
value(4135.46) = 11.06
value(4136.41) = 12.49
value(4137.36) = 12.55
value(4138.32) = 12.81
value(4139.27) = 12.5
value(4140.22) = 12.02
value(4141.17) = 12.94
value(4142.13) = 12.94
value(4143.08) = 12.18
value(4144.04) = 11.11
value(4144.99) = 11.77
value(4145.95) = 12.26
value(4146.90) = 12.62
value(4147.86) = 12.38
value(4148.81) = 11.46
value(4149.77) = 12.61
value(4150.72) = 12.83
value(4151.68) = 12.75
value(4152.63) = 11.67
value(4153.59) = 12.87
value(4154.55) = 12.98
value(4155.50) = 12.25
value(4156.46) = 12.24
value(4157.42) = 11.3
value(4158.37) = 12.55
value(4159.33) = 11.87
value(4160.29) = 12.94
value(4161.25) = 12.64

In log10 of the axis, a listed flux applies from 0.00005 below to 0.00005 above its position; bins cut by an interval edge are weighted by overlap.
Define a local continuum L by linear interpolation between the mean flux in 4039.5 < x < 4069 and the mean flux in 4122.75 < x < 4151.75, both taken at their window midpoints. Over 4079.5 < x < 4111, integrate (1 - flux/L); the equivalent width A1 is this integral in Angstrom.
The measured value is 5.26 Angstrom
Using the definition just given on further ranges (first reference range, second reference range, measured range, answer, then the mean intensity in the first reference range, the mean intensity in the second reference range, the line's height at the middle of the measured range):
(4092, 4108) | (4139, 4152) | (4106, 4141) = -1.5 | 9.39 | 12.3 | 10.9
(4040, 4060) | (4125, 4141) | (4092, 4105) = 2.9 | 12.8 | 12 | 12.3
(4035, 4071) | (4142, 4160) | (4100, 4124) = 3.8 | 12.5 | 12.2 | 12.4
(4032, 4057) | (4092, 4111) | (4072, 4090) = -1.8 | 12.8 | 9.46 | 10.7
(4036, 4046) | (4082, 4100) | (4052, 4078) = -1.0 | 12.7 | 10.7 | 11.8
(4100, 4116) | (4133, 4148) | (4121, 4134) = -0.6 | 9.8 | 12.2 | 11.2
